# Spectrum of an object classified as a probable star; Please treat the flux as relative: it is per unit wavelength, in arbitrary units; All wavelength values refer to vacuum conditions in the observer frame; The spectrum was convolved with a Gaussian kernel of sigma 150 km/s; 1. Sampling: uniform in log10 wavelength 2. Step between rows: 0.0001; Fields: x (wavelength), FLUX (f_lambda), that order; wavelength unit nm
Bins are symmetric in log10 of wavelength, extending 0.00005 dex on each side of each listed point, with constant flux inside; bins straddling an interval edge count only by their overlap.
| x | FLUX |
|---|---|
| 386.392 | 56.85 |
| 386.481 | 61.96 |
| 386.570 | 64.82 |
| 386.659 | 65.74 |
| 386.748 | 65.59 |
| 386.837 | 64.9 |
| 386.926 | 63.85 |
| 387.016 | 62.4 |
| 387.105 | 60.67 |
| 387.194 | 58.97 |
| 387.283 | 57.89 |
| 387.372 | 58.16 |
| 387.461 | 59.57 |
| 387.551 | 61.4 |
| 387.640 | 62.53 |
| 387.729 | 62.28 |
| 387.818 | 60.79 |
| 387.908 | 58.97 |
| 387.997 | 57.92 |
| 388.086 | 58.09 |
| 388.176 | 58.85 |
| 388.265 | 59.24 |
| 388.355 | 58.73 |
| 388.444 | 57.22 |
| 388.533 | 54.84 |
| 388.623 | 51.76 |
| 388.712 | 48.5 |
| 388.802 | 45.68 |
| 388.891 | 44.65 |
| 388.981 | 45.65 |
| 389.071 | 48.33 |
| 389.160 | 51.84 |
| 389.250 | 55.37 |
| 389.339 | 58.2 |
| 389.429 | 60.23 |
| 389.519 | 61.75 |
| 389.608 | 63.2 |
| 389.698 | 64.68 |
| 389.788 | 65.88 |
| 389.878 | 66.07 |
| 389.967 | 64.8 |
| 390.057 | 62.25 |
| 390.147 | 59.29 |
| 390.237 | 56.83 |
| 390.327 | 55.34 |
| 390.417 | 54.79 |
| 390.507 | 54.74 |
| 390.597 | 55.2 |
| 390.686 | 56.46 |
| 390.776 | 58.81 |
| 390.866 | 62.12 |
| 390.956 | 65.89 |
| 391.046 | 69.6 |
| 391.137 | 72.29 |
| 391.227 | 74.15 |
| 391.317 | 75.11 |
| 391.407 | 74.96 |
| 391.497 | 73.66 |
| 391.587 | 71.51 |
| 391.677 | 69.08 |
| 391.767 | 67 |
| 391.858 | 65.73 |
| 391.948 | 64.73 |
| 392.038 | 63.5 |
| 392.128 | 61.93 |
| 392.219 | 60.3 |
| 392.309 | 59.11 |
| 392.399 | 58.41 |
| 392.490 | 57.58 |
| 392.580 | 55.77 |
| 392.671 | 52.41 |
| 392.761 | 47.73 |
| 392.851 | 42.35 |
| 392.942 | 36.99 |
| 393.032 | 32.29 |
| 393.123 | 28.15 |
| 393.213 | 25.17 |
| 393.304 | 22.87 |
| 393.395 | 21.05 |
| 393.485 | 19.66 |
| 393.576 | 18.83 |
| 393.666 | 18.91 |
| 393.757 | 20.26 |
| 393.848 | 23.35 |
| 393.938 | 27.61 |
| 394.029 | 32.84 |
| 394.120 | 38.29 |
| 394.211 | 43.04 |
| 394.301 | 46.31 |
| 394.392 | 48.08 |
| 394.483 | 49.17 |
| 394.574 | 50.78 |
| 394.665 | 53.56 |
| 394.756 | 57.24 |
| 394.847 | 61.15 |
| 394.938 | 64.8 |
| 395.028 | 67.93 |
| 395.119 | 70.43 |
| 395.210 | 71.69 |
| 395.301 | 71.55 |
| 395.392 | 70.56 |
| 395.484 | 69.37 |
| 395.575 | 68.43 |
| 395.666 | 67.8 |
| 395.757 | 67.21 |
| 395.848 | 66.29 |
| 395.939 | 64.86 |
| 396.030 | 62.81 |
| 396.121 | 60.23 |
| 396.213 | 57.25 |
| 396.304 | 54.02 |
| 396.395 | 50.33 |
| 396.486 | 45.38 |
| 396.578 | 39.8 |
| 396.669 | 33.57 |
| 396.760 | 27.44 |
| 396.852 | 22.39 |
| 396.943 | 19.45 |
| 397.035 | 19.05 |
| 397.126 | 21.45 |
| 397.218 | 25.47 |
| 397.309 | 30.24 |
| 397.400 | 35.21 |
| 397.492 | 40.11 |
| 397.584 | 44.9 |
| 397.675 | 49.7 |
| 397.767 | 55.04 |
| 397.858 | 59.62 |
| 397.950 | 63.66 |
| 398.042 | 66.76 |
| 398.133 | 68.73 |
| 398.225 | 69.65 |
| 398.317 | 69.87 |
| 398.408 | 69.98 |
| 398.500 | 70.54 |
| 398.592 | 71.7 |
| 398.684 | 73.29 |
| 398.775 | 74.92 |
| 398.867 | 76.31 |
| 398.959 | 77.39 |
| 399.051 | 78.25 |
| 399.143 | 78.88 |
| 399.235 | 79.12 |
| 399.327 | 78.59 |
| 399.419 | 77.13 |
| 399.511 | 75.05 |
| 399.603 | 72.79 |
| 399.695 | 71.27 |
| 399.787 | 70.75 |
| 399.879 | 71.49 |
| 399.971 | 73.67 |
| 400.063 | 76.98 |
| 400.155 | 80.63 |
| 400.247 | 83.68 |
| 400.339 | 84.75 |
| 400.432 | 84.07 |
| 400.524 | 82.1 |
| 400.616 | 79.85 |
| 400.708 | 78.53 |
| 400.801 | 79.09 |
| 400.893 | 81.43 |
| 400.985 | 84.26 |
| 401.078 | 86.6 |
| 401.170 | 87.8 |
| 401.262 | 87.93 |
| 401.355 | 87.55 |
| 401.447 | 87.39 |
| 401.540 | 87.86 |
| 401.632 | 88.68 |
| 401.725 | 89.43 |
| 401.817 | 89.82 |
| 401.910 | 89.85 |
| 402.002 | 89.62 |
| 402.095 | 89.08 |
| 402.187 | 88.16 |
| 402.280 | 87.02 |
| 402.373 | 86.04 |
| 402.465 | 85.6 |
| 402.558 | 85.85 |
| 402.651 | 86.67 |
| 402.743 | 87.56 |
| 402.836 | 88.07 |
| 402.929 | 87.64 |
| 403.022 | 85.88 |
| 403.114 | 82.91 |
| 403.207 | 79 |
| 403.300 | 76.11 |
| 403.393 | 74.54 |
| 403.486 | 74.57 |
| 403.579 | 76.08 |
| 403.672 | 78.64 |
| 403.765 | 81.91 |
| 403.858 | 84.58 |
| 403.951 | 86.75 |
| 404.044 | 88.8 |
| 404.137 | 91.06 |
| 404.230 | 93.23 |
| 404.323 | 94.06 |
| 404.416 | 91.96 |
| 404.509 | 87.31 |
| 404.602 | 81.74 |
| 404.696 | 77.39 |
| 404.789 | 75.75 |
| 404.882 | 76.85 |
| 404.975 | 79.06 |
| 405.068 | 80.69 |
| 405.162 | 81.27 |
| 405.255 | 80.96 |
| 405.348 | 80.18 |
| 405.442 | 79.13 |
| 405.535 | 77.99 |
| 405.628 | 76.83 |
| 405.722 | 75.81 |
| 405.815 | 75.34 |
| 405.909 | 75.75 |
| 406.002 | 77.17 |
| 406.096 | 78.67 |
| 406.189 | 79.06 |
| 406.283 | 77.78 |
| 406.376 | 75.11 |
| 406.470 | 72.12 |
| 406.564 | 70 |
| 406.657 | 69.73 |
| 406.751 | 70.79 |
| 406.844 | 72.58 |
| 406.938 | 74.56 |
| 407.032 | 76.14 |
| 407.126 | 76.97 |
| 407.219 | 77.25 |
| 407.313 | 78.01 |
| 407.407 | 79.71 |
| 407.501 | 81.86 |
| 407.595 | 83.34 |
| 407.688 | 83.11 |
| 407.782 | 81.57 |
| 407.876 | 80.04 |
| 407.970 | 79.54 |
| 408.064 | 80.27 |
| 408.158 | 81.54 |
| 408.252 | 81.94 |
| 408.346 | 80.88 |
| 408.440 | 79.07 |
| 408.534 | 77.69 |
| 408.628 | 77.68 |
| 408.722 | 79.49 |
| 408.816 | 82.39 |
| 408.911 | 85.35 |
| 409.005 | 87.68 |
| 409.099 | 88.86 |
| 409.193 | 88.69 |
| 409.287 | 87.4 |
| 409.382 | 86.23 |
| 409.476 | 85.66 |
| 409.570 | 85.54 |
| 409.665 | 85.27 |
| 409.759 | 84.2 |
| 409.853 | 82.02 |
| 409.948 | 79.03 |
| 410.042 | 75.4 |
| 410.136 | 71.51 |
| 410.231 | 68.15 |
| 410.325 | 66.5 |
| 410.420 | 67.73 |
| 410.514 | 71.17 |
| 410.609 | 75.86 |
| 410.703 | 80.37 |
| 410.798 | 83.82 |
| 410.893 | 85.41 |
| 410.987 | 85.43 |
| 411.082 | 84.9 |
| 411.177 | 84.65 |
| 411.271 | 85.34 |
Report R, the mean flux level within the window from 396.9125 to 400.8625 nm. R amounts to 65.6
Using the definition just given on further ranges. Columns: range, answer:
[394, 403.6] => 68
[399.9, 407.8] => 81.7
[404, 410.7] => 79.7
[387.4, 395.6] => 54.6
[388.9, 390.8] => 57.8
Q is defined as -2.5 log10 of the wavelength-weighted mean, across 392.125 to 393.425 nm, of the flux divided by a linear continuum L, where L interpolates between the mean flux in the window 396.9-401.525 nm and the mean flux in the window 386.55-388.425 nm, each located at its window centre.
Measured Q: 0.42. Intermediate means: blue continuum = 60.9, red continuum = 68.5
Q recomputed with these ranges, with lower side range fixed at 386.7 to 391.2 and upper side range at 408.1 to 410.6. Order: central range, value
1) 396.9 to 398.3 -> 0.446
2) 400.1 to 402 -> -0.189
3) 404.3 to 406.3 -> -0.055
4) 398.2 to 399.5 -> -0.083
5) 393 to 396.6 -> 0.326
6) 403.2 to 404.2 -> -0.098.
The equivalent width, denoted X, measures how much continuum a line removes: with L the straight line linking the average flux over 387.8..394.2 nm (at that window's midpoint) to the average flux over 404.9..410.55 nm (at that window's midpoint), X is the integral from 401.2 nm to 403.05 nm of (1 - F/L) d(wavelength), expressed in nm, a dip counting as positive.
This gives -0.467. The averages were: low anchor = 52.9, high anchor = 78.8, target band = 87.8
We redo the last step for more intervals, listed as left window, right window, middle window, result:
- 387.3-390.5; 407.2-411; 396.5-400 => 0.54 nm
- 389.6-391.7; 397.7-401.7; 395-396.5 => 0.15 nm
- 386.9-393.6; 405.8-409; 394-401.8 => 0.27 nm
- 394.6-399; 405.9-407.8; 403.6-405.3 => -0.29 nm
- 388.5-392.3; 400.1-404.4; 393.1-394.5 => 0.79 nm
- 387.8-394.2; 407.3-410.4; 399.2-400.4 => -0.18 nm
